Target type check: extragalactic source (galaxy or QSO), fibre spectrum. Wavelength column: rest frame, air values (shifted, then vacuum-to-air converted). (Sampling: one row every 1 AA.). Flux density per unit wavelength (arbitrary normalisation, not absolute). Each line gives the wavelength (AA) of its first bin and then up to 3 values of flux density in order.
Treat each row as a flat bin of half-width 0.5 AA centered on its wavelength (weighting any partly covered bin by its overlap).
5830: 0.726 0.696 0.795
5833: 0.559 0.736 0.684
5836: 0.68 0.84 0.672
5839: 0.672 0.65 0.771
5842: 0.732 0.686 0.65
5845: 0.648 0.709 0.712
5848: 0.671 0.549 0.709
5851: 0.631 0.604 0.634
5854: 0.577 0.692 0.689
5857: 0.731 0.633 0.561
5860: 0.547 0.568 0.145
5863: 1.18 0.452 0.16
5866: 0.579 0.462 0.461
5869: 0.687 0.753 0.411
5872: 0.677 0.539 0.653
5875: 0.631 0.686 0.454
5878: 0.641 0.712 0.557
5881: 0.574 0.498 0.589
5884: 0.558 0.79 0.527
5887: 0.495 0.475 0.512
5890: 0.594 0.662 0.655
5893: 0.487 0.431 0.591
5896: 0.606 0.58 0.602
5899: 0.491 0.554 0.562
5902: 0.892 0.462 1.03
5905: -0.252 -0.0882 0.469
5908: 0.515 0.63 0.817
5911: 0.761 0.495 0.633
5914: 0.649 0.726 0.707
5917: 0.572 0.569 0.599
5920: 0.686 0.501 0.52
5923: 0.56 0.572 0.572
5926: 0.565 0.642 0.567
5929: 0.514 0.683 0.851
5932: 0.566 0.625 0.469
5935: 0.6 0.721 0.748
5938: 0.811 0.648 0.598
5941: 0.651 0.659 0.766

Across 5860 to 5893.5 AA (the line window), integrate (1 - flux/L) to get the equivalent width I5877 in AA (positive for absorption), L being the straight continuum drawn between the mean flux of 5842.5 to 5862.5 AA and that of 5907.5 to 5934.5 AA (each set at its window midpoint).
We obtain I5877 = 2.5 AA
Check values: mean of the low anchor 0.617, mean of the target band 0.57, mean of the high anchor 0.614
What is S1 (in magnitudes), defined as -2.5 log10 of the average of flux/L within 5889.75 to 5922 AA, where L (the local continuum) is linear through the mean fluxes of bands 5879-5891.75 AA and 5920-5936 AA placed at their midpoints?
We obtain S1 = 0.03 mag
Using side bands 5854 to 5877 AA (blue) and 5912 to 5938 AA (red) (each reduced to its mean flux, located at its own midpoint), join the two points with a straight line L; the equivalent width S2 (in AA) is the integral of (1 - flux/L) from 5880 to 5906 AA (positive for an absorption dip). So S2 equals 2.3 AA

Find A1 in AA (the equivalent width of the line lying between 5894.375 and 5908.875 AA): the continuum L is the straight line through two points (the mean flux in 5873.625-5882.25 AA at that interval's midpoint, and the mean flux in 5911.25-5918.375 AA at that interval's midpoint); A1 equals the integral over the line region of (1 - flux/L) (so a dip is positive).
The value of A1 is 2.7 AA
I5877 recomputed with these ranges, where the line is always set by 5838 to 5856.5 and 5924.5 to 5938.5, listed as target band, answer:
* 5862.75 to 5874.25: 1.55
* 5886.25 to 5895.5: 1.52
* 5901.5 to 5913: 2.14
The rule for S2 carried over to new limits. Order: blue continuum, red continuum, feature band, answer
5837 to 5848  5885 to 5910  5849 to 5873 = 2.0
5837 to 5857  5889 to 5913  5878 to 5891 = 0.1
